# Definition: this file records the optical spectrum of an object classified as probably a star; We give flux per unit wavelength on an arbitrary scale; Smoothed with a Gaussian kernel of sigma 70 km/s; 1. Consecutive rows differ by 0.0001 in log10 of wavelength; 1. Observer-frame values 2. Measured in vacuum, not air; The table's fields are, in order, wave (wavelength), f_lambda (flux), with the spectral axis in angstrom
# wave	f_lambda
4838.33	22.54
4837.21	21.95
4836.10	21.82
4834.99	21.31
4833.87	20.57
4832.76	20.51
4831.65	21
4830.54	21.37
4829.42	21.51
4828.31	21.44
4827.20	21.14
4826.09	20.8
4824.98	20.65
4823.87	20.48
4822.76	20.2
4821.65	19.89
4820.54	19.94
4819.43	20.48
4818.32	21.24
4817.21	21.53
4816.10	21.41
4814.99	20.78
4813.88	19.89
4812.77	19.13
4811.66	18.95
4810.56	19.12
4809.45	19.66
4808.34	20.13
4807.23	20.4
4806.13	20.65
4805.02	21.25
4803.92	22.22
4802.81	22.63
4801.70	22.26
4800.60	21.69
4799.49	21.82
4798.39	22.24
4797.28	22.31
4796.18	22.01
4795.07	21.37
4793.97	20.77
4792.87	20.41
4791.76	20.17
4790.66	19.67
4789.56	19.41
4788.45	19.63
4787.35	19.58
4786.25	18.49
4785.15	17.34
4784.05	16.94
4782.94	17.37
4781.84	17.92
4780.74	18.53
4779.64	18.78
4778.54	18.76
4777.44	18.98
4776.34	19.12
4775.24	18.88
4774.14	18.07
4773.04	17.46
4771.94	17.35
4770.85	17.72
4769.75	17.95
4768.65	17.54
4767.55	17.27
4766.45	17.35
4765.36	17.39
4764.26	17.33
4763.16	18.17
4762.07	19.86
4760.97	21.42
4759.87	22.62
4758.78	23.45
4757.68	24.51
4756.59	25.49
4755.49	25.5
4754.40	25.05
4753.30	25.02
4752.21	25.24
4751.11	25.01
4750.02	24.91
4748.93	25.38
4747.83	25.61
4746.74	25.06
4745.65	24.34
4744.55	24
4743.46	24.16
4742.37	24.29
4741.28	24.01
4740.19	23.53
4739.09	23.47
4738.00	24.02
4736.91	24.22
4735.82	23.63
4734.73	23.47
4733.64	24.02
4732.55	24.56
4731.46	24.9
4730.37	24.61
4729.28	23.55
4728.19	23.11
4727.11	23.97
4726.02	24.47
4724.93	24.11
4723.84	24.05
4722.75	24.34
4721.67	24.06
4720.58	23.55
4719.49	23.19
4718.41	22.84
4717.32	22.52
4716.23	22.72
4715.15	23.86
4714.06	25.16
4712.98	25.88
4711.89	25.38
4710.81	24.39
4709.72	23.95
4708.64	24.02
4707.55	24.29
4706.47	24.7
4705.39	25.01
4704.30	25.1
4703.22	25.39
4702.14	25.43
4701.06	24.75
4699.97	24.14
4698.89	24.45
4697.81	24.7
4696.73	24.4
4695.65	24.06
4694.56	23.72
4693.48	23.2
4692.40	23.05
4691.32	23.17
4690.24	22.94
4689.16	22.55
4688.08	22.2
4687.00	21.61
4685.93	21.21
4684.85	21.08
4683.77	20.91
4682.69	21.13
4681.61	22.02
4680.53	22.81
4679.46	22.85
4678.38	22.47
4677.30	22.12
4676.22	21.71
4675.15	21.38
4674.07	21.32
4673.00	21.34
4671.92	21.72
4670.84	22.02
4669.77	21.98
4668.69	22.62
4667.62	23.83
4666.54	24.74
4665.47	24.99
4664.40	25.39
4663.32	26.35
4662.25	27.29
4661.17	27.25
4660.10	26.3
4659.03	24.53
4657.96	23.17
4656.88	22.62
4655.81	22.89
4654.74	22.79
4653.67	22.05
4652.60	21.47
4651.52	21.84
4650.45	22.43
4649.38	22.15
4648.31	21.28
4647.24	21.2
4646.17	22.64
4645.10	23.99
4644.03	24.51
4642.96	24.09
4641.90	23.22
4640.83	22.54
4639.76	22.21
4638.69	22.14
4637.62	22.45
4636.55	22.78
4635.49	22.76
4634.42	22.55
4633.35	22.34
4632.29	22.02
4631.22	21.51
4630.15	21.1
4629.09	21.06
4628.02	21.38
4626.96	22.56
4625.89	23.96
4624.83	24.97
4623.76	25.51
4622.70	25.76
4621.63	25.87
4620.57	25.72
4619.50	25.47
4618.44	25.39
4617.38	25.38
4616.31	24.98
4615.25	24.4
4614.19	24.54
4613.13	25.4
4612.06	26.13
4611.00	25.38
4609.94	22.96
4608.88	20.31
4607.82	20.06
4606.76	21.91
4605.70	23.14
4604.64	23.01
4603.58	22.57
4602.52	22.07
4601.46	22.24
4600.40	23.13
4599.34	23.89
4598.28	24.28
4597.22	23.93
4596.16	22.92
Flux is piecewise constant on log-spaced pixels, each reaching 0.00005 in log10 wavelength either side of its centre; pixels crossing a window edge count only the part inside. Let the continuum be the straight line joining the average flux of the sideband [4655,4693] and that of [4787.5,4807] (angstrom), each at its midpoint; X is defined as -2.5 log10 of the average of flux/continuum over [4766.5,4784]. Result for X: 0.19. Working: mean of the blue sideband 23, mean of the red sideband 21.2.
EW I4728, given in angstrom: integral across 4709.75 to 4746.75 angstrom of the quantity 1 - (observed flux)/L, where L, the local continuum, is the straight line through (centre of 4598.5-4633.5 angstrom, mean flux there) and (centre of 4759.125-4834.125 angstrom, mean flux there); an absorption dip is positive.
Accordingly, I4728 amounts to -4.8 angstrom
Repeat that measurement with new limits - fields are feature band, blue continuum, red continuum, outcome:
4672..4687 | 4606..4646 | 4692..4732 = 1.39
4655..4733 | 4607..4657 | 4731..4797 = -4.67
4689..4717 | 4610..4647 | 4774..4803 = -3.04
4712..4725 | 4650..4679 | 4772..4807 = -1.25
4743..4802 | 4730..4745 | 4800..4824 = 4.36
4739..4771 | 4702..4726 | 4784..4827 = 0.21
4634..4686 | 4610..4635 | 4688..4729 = 2.47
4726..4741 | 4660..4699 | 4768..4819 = -1.69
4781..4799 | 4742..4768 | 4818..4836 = 1.76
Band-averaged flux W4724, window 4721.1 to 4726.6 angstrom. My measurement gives 24.2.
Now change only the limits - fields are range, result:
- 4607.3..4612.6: 23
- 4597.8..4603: 23.1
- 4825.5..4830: 21.2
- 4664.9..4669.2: 24.1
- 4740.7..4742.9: 24.2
